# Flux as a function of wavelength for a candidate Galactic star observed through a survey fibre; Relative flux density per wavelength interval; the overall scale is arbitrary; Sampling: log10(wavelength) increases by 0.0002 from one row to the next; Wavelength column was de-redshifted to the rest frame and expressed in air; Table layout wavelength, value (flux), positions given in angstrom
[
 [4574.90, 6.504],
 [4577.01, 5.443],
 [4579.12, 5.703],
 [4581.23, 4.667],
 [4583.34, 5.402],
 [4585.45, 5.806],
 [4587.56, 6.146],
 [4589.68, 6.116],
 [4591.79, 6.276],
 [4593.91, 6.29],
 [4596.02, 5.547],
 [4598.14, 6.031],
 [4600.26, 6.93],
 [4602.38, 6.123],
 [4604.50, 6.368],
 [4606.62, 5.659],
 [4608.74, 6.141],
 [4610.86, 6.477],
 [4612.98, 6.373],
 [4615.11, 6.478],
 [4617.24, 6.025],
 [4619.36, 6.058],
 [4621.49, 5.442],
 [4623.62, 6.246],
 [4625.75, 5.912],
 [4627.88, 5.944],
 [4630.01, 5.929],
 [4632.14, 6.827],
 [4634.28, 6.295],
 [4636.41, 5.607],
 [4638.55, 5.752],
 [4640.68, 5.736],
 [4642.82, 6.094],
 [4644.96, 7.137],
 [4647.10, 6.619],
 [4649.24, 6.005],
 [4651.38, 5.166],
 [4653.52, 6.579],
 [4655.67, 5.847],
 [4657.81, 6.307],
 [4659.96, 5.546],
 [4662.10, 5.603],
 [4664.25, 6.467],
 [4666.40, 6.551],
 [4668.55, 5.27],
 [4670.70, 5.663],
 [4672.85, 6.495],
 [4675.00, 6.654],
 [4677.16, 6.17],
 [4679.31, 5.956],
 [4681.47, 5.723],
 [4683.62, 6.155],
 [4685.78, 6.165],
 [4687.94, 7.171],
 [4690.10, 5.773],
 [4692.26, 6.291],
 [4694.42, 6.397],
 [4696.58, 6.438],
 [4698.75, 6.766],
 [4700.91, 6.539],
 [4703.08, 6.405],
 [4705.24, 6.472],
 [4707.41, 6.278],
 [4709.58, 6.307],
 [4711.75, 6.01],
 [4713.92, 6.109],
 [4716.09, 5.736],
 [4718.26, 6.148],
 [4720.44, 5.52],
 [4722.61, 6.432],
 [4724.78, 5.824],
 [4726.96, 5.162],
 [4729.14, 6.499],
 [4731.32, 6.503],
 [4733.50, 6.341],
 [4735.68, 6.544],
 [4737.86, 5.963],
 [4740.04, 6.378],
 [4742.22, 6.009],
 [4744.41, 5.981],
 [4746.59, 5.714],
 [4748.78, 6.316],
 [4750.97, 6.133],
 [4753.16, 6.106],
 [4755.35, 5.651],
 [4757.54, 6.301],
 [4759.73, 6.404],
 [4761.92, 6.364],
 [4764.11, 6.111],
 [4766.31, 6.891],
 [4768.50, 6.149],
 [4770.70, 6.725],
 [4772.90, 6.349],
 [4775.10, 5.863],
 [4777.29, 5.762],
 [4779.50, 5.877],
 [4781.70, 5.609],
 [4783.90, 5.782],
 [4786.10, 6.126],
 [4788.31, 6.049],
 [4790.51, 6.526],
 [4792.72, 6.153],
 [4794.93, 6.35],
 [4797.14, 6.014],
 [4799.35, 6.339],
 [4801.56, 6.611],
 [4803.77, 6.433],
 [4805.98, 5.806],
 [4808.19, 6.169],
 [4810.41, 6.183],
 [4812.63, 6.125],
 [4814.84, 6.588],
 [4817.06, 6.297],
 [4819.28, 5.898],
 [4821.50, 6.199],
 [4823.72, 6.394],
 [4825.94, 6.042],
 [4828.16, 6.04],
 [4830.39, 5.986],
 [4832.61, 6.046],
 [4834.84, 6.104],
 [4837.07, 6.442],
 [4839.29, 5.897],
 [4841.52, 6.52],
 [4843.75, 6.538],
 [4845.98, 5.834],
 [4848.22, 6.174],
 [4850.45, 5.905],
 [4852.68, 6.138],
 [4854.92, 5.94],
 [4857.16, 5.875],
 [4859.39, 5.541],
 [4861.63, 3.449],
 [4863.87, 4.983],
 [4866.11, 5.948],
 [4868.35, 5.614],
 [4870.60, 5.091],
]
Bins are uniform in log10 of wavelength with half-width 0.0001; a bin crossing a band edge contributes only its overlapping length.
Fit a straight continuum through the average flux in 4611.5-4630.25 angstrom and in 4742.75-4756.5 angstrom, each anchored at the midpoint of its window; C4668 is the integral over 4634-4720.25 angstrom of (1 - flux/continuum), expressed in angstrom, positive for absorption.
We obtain -1.82 angstrom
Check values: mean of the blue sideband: 6.06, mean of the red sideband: 5.98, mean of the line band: 6.15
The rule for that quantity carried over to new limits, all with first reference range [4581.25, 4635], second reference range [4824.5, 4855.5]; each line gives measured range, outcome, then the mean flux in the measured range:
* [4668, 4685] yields 0.2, 6.04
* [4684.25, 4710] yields -1.3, 6.41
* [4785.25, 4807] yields -0.5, 6.24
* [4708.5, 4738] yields 0.1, 6.08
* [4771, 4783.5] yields 0.4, 5.94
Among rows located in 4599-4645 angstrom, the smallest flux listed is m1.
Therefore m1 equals 5.442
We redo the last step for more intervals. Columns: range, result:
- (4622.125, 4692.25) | 5.166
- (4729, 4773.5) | 5.651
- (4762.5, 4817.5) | 5.609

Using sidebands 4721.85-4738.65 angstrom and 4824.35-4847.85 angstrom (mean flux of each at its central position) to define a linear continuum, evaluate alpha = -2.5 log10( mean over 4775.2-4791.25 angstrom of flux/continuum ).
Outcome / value 0.037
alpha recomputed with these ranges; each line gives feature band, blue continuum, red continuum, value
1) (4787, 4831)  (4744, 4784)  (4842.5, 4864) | -0.057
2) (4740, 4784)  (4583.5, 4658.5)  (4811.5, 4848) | 0.007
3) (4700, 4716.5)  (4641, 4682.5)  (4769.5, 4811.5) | -0.024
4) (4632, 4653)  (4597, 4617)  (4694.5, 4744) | 0.025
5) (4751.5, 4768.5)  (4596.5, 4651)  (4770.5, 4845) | -0.016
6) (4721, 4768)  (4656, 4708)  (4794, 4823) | 0.010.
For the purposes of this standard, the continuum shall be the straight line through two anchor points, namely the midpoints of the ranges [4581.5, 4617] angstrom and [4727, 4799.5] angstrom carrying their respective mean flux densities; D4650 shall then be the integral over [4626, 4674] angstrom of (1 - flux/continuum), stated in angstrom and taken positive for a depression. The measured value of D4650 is 0.4 angstrom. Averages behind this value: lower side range 6.1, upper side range 6.16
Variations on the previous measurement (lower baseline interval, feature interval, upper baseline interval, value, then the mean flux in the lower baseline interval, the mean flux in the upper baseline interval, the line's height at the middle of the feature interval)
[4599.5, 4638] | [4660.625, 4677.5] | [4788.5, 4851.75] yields 0.2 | 6.15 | 6.2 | 6.16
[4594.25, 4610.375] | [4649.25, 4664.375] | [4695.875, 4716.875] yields 0.8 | 6.14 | 6.31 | 6.23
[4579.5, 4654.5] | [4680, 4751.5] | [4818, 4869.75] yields -2.4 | 6.06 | 5.89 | 5.98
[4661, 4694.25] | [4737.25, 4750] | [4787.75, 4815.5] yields 0.3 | 6.15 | 6.26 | 6.21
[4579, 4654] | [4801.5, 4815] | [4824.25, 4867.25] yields -0.7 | 6.05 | 5.87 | 5.9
